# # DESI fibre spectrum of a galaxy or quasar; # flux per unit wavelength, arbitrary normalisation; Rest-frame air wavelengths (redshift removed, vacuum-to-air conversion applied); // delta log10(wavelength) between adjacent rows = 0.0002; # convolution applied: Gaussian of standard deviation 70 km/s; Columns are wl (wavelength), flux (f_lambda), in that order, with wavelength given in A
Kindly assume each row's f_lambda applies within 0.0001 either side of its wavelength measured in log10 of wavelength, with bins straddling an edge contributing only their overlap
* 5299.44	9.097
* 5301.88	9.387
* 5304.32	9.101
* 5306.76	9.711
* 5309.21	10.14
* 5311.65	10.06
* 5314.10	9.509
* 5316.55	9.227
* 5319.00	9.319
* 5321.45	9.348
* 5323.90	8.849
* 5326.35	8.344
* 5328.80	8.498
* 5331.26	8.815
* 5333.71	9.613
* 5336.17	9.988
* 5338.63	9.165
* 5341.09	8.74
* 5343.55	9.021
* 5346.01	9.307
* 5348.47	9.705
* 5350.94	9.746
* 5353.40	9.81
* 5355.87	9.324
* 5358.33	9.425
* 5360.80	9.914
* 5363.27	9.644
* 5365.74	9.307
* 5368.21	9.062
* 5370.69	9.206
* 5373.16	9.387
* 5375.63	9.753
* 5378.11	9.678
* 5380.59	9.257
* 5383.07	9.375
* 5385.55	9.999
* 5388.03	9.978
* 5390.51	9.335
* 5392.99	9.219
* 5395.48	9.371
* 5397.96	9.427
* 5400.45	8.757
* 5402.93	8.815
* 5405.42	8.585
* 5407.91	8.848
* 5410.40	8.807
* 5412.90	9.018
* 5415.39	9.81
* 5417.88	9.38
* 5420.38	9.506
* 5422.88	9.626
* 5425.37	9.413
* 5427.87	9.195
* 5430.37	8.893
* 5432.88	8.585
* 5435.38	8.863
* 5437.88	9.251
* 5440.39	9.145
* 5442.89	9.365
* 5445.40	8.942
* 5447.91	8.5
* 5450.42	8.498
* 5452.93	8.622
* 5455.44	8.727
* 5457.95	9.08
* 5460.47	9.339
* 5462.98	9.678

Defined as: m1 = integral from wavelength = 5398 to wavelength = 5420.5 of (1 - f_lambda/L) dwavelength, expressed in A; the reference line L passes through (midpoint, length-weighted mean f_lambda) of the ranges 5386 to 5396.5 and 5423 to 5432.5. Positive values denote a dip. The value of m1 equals 0.7 A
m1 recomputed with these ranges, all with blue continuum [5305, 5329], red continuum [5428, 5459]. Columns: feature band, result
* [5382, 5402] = -0.79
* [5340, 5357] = -0.31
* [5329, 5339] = -0.06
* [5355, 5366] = -0.45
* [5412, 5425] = -0.73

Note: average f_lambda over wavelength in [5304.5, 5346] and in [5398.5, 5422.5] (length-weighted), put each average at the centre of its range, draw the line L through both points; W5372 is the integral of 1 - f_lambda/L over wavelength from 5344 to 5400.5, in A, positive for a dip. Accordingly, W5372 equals -1.96 A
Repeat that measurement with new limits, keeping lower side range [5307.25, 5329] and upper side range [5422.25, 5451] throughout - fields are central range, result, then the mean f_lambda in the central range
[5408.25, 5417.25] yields -0.11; 9.19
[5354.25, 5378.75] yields -0.75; 9.47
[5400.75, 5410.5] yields 0.36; 8.76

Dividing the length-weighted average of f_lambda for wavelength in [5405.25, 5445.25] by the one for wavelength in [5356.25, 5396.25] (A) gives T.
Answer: 0.96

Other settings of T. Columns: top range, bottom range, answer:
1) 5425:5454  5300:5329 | 0.96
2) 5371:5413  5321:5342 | 1.03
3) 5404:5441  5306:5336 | 0.98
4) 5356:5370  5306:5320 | 0.98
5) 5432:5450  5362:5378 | 0.95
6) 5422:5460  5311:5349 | 0.98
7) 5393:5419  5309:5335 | 0.99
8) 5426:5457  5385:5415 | 0.97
